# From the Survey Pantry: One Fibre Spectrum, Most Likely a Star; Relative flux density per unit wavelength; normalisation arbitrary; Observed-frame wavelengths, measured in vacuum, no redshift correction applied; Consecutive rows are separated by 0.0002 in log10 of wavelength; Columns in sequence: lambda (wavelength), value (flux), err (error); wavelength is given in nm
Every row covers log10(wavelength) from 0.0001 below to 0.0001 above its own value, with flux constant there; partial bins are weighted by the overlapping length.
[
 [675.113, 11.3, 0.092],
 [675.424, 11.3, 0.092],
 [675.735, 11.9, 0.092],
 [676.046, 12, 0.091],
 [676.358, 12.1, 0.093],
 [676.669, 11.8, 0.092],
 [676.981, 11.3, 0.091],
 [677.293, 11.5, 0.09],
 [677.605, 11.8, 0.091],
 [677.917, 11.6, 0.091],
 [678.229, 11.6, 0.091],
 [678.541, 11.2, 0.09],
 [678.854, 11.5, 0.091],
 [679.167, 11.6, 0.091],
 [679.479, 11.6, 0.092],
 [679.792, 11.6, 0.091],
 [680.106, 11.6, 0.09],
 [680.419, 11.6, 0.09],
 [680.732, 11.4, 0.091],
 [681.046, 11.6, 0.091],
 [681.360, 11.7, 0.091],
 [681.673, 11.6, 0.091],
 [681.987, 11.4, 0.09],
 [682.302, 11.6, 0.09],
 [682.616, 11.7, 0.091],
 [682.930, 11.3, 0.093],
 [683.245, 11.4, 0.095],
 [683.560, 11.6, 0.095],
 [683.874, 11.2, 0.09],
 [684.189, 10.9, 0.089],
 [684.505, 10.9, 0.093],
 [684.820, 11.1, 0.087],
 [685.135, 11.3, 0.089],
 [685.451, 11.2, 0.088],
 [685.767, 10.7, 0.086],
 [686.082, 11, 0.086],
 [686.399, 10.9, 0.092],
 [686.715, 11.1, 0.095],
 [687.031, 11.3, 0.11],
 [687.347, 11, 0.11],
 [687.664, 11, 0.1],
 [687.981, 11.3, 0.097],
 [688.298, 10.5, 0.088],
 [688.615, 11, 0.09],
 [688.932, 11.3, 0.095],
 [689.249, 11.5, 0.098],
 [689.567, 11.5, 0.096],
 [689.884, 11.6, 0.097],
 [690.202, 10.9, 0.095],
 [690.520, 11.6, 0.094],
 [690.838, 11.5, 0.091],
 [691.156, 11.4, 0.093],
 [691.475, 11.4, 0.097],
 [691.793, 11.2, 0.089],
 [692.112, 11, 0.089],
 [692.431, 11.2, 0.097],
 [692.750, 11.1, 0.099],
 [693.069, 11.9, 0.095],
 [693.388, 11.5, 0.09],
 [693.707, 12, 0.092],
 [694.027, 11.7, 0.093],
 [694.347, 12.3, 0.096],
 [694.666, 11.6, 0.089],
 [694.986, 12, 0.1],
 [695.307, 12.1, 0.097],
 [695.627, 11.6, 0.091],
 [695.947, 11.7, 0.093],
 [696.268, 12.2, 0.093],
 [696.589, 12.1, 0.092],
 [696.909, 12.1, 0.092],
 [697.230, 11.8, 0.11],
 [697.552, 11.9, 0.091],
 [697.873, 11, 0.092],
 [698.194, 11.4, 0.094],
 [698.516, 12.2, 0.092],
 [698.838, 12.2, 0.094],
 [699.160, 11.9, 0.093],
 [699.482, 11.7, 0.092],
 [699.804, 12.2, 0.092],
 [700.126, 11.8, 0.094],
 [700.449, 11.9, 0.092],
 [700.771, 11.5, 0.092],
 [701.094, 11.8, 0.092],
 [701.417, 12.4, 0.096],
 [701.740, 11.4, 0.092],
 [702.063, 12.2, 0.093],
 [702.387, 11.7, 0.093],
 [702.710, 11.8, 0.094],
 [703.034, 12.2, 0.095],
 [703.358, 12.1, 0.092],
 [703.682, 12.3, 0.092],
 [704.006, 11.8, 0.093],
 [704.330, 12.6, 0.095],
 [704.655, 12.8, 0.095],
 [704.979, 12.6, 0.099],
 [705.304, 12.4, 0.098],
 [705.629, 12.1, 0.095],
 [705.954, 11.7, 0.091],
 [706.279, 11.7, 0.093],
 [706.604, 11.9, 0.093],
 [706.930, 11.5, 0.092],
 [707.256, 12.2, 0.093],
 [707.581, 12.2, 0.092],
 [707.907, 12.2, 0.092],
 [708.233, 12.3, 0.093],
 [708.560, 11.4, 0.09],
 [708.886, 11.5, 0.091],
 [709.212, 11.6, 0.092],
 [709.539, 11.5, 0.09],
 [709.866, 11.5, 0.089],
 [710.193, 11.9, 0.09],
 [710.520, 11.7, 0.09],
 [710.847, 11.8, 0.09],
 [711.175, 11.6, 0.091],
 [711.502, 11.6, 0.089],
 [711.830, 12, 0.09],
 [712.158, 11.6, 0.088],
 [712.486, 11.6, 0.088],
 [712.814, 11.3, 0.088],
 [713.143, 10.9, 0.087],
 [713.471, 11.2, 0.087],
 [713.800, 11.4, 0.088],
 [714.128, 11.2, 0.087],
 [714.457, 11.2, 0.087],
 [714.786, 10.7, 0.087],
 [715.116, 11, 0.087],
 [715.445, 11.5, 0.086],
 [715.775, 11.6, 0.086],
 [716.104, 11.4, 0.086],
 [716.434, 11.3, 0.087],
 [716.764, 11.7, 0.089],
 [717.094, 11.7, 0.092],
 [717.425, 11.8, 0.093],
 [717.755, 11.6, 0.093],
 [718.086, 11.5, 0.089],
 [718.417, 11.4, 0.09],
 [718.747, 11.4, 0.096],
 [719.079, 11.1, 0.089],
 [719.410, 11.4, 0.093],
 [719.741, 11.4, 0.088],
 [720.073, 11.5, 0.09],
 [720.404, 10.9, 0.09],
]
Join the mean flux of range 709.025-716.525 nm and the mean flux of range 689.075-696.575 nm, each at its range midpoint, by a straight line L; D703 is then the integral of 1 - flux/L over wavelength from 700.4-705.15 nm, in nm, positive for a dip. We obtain -0.23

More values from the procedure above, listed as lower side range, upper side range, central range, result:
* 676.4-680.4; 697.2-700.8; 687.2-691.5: 0.165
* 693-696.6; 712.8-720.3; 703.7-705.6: -0.124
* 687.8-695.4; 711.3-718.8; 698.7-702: -0.128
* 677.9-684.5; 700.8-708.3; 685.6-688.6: 0.166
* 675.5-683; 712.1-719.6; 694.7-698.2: -0.099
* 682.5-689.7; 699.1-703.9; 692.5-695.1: -0.044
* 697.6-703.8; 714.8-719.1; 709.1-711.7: -0.008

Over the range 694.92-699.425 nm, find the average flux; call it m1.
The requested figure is 11.9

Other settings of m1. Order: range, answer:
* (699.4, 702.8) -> 11.9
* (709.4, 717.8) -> 11.5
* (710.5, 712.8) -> 11.7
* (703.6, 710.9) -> 12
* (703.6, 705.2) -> 12.4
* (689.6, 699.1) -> 11.7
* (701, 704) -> 12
